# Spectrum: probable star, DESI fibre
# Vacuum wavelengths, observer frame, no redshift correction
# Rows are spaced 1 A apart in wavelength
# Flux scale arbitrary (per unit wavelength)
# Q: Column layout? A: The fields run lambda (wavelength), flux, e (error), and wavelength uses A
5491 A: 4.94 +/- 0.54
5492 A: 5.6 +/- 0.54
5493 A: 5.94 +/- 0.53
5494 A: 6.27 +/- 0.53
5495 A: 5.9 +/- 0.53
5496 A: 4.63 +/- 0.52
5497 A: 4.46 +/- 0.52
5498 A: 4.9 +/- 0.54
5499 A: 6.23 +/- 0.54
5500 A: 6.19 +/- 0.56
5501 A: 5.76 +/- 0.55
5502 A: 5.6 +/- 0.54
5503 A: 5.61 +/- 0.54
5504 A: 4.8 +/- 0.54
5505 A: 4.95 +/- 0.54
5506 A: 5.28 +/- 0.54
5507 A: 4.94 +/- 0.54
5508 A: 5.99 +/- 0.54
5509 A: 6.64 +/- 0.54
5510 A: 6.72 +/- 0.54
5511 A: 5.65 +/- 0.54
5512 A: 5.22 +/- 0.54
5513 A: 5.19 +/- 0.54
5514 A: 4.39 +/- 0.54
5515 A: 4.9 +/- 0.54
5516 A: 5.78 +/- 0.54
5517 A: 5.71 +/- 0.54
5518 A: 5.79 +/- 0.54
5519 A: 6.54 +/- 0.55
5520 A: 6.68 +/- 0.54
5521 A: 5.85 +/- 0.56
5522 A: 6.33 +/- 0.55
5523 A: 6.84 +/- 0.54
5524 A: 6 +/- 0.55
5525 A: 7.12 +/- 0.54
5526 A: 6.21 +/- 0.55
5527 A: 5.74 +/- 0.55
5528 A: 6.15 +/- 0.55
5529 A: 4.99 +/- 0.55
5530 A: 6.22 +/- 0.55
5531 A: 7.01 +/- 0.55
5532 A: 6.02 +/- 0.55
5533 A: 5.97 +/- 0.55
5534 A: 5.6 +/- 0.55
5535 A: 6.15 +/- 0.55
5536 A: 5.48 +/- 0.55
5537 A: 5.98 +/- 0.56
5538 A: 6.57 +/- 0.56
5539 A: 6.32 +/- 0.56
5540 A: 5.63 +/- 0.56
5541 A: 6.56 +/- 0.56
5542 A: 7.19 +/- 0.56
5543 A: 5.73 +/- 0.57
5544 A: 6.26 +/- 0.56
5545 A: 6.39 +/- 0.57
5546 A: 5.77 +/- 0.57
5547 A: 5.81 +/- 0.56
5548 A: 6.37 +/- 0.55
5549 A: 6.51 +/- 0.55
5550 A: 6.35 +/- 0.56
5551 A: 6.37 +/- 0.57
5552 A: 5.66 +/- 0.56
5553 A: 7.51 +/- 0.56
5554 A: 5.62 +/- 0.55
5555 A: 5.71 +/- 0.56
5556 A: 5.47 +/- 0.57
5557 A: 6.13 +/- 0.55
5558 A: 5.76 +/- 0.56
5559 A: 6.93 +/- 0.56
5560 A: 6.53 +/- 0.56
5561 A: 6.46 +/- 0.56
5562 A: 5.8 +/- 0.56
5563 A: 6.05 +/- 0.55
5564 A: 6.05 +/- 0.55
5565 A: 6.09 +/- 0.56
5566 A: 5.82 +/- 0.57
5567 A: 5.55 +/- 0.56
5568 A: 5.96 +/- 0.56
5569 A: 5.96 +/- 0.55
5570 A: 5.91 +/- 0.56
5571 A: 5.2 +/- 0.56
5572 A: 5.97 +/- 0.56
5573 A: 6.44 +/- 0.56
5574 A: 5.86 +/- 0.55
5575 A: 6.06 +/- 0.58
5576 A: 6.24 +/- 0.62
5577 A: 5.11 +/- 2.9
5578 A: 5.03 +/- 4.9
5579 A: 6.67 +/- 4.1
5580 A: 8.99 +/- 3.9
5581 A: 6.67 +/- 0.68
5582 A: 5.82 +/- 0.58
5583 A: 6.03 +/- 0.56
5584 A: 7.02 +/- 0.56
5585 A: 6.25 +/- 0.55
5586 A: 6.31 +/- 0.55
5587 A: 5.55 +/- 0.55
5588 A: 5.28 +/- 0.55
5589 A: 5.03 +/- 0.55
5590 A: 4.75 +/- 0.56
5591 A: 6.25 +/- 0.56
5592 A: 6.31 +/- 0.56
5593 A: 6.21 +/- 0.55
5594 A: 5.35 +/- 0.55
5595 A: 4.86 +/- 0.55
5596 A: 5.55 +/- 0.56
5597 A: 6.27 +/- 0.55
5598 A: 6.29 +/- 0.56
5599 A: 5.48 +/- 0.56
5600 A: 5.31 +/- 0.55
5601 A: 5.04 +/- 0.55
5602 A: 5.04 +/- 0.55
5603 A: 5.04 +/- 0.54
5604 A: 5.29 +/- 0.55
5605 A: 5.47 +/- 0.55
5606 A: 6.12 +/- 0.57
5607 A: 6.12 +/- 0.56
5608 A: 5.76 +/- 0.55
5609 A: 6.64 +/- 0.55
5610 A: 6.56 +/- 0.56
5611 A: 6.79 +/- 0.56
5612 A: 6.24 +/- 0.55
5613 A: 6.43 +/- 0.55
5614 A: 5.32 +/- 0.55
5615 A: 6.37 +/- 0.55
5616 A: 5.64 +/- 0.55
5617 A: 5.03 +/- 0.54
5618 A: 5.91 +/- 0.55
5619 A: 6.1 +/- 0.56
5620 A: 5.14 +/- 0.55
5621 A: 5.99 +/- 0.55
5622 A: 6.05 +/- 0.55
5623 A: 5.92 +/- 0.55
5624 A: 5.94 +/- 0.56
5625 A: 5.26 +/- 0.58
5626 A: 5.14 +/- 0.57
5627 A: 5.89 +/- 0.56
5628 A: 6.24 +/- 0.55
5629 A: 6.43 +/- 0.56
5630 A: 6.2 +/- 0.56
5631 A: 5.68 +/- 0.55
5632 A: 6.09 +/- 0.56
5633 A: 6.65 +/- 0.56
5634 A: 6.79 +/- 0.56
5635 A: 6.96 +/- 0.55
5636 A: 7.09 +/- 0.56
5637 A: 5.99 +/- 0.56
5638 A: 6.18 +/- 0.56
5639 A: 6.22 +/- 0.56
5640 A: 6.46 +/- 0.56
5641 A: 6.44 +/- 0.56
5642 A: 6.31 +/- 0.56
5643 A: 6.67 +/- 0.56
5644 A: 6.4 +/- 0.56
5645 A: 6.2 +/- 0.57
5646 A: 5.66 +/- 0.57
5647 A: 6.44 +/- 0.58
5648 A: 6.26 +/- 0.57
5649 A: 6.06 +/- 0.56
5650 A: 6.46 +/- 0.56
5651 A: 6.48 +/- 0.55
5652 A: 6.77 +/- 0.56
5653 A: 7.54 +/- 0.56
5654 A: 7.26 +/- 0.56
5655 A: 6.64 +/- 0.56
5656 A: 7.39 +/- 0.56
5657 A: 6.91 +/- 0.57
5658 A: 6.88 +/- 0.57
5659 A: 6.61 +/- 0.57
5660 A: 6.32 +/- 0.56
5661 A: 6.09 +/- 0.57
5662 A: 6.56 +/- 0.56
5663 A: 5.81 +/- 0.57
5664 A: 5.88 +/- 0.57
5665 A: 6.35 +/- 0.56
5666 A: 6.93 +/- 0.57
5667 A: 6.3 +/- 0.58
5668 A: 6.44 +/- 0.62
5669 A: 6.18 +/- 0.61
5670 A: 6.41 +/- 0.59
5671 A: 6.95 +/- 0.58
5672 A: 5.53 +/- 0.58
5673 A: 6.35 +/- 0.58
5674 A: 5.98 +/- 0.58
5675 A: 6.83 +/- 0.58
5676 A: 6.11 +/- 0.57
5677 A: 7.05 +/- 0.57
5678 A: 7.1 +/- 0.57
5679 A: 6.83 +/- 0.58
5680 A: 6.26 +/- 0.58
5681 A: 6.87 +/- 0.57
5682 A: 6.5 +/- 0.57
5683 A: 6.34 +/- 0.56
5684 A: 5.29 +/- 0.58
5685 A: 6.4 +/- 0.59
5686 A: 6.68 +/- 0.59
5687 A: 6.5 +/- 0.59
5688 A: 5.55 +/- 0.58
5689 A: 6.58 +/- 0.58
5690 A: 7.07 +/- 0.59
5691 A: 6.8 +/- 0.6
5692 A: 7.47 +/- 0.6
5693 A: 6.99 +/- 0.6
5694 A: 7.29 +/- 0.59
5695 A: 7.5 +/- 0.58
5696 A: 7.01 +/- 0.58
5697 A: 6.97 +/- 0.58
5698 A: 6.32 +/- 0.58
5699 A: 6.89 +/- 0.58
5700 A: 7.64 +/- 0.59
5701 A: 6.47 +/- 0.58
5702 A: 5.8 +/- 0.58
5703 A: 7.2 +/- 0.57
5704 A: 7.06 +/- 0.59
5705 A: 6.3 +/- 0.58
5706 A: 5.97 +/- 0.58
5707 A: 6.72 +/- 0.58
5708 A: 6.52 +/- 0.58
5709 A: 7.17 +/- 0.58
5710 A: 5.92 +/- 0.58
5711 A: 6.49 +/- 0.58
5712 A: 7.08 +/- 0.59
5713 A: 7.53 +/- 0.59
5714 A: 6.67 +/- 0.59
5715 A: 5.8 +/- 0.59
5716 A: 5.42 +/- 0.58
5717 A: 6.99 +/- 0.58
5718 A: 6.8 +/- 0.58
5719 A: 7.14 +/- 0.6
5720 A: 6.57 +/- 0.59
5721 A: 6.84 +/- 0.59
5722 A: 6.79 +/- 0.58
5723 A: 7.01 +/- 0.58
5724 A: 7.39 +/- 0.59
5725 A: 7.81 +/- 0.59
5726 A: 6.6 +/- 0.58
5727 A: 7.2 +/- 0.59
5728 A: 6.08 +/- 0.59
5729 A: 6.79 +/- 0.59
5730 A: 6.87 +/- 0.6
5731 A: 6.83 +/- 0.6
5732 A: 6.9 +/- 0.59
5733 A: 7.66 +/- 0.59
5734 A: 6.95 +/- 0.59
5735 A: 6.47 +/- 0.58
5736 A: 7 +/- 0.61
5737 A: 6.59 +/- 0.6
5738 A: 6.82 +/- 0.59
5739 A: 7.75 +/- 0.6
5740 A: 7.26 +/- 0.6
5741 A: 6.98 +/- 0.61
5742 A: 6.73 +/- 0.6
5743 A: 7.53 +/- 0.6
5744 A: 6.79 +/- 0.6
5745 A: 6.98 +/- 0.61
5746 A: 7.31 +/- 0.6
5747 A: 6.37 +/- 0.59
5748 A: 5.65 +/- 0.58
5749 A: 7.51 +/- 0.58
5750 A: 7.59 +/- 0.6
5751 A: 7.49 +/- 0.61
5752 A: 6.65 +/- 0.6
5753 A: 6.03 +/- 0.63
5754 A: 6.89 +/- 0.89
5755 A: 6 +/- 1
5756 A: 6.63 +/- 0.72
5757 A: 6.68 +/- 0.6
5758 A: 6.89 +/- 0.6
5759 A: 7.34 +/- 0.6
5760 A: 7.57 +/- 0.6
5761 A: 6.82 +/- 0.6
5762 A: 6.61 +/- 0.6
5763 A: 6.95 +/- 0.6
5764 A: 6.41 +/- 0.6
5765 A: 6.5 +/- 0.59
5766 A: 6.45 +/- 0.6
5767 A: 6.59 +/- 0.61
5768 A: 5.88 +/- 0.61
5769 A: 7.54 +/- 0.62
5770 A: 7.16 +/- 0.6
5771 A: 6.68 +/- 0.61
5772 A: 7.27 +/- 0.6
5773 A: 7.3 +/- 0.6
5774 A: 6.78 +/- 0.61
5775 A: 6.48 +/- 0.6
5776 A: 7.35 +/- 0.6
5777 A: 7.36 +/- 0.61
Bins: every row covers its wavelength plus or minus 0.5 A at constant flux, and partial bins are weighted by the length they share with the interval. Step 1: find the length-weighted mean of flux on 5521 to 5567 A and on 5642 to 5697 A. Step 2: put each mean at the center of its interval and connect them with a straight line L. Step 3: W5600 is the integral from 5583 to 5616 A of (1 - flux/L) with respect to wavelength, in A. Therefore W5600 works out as 2.6 A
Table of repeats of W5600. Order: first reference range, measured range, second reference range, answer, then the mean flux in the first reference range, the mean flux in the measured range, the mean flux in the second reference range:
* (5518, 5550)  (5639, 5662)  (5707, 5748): 0.12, 6.19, 6.55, 6.84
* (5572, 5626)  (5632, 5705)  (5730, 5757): -2.27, 5.88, 6.57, 6.89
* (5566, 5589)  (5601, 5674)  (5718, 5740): 2.38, 6.06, 6.21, 6.96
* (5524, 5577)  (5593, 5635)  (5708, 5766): 3.23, 6.09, 5.86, 6.84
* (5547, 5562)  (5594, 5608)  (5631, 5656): 1.83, 6.21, 5.53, 6.5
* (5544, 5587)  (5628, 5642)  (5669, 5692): -0.11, 6.14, 6.39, 6.47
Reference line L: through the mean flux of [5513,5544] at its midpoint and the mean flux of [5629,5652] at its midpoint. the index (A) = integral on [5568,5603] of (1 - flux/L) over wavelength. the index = 1.8 A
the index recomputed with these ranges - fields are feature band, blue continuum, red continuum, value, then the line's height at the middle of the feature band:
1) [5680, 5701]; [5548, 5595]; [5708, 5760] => -0.2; 6.64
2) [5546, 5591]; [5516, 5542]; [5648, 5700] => 1.5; 6.27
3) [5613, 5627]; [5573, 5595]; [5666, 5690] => 1.0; 6.17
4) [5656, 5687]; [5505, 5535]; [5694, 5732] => 0.7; 6.58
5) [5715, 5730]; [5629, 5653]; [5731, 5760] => 0.0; 6.8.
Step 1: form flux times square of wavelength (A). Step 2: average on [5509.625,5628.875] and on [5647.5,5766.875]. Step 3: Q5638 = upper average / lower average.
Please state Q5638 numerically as 1.2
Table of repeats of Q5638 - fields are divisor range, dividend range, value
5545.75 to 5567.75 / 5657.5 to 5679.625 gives 1.10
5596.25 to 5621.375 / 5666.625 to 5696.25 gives 1.16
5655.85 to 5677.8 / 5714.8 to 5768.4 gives 1.09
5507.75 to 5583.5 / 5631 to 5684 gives 1.11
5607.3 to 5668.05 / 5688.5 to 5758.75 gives 1.12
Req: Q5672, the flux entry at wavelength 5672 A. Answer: 5.53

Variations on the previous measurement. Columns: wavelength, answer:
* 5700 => 7.64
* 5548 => 6.37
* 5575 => 6.06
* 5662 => 6.56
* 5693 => 6.99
